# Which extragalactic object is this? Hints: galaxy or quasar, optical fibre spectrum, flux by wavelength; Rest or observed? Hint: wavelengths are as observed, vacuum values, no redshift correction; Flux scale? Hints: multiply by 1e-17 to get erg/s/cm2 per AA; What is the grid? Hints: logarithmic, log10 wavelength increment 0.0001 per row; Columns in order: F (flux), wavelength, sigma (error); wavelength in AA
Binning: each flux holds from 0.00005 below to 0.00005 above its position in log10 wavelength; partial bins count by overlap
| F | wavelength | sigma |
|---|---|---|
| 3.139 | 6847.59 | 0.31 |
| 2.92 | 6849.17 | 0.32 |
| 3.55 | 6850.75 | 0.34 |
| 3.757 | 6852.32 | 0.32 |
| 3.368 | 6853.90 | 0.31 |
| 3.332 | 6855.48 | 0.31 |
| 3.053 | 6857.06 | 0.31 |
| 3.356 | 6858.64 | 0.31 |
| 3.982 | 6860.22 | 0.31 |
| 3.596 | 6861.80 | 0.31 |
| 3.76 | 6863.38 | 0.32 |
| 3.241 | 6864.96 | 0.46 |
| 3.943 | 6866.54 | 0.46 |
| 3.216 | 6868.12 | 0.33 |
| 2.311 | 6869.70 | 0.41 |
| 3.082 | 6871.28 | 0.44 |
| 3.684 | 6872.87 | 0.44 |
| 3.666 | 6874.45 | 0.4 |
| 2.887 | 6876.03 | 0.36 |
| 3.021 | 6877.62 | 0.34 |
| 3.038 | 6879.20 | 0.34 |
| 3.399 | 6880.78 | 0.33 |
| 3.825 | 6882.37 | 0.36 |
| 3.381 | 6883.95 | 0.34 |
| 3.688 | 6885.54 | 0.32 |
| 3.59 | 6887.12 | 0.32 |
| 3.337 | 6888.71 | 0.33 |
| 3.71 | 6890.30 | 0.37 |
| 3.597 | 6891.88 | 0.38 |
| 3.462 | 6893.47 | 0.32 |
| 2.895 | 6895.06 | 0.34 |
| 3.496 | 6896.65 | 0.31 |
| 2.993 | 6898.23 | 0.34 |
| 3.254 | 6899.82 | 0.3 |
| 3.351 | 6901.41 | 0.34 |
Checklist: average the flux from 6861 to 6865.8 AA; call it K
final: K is 3.54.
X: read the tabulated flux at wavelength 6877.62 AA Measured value 3.021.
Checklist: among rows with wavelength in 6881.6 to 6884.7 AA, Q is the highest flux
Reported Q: 3.825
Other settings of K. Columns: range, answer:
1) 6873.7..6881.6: 3.2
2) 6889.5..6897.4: 3.43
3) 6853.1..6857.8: 3.25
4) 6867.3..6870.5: 2.78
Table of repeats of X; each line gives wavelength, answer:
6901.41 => 3.351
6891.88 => 3.597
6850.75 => 3.55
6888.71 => 3.337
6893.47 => 3.462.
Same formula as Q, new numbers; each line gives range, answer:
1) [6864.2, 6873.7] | 3.943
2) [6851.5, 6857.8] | 3.757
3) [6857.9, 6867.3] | 3.982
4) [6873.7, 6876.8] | 3.666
